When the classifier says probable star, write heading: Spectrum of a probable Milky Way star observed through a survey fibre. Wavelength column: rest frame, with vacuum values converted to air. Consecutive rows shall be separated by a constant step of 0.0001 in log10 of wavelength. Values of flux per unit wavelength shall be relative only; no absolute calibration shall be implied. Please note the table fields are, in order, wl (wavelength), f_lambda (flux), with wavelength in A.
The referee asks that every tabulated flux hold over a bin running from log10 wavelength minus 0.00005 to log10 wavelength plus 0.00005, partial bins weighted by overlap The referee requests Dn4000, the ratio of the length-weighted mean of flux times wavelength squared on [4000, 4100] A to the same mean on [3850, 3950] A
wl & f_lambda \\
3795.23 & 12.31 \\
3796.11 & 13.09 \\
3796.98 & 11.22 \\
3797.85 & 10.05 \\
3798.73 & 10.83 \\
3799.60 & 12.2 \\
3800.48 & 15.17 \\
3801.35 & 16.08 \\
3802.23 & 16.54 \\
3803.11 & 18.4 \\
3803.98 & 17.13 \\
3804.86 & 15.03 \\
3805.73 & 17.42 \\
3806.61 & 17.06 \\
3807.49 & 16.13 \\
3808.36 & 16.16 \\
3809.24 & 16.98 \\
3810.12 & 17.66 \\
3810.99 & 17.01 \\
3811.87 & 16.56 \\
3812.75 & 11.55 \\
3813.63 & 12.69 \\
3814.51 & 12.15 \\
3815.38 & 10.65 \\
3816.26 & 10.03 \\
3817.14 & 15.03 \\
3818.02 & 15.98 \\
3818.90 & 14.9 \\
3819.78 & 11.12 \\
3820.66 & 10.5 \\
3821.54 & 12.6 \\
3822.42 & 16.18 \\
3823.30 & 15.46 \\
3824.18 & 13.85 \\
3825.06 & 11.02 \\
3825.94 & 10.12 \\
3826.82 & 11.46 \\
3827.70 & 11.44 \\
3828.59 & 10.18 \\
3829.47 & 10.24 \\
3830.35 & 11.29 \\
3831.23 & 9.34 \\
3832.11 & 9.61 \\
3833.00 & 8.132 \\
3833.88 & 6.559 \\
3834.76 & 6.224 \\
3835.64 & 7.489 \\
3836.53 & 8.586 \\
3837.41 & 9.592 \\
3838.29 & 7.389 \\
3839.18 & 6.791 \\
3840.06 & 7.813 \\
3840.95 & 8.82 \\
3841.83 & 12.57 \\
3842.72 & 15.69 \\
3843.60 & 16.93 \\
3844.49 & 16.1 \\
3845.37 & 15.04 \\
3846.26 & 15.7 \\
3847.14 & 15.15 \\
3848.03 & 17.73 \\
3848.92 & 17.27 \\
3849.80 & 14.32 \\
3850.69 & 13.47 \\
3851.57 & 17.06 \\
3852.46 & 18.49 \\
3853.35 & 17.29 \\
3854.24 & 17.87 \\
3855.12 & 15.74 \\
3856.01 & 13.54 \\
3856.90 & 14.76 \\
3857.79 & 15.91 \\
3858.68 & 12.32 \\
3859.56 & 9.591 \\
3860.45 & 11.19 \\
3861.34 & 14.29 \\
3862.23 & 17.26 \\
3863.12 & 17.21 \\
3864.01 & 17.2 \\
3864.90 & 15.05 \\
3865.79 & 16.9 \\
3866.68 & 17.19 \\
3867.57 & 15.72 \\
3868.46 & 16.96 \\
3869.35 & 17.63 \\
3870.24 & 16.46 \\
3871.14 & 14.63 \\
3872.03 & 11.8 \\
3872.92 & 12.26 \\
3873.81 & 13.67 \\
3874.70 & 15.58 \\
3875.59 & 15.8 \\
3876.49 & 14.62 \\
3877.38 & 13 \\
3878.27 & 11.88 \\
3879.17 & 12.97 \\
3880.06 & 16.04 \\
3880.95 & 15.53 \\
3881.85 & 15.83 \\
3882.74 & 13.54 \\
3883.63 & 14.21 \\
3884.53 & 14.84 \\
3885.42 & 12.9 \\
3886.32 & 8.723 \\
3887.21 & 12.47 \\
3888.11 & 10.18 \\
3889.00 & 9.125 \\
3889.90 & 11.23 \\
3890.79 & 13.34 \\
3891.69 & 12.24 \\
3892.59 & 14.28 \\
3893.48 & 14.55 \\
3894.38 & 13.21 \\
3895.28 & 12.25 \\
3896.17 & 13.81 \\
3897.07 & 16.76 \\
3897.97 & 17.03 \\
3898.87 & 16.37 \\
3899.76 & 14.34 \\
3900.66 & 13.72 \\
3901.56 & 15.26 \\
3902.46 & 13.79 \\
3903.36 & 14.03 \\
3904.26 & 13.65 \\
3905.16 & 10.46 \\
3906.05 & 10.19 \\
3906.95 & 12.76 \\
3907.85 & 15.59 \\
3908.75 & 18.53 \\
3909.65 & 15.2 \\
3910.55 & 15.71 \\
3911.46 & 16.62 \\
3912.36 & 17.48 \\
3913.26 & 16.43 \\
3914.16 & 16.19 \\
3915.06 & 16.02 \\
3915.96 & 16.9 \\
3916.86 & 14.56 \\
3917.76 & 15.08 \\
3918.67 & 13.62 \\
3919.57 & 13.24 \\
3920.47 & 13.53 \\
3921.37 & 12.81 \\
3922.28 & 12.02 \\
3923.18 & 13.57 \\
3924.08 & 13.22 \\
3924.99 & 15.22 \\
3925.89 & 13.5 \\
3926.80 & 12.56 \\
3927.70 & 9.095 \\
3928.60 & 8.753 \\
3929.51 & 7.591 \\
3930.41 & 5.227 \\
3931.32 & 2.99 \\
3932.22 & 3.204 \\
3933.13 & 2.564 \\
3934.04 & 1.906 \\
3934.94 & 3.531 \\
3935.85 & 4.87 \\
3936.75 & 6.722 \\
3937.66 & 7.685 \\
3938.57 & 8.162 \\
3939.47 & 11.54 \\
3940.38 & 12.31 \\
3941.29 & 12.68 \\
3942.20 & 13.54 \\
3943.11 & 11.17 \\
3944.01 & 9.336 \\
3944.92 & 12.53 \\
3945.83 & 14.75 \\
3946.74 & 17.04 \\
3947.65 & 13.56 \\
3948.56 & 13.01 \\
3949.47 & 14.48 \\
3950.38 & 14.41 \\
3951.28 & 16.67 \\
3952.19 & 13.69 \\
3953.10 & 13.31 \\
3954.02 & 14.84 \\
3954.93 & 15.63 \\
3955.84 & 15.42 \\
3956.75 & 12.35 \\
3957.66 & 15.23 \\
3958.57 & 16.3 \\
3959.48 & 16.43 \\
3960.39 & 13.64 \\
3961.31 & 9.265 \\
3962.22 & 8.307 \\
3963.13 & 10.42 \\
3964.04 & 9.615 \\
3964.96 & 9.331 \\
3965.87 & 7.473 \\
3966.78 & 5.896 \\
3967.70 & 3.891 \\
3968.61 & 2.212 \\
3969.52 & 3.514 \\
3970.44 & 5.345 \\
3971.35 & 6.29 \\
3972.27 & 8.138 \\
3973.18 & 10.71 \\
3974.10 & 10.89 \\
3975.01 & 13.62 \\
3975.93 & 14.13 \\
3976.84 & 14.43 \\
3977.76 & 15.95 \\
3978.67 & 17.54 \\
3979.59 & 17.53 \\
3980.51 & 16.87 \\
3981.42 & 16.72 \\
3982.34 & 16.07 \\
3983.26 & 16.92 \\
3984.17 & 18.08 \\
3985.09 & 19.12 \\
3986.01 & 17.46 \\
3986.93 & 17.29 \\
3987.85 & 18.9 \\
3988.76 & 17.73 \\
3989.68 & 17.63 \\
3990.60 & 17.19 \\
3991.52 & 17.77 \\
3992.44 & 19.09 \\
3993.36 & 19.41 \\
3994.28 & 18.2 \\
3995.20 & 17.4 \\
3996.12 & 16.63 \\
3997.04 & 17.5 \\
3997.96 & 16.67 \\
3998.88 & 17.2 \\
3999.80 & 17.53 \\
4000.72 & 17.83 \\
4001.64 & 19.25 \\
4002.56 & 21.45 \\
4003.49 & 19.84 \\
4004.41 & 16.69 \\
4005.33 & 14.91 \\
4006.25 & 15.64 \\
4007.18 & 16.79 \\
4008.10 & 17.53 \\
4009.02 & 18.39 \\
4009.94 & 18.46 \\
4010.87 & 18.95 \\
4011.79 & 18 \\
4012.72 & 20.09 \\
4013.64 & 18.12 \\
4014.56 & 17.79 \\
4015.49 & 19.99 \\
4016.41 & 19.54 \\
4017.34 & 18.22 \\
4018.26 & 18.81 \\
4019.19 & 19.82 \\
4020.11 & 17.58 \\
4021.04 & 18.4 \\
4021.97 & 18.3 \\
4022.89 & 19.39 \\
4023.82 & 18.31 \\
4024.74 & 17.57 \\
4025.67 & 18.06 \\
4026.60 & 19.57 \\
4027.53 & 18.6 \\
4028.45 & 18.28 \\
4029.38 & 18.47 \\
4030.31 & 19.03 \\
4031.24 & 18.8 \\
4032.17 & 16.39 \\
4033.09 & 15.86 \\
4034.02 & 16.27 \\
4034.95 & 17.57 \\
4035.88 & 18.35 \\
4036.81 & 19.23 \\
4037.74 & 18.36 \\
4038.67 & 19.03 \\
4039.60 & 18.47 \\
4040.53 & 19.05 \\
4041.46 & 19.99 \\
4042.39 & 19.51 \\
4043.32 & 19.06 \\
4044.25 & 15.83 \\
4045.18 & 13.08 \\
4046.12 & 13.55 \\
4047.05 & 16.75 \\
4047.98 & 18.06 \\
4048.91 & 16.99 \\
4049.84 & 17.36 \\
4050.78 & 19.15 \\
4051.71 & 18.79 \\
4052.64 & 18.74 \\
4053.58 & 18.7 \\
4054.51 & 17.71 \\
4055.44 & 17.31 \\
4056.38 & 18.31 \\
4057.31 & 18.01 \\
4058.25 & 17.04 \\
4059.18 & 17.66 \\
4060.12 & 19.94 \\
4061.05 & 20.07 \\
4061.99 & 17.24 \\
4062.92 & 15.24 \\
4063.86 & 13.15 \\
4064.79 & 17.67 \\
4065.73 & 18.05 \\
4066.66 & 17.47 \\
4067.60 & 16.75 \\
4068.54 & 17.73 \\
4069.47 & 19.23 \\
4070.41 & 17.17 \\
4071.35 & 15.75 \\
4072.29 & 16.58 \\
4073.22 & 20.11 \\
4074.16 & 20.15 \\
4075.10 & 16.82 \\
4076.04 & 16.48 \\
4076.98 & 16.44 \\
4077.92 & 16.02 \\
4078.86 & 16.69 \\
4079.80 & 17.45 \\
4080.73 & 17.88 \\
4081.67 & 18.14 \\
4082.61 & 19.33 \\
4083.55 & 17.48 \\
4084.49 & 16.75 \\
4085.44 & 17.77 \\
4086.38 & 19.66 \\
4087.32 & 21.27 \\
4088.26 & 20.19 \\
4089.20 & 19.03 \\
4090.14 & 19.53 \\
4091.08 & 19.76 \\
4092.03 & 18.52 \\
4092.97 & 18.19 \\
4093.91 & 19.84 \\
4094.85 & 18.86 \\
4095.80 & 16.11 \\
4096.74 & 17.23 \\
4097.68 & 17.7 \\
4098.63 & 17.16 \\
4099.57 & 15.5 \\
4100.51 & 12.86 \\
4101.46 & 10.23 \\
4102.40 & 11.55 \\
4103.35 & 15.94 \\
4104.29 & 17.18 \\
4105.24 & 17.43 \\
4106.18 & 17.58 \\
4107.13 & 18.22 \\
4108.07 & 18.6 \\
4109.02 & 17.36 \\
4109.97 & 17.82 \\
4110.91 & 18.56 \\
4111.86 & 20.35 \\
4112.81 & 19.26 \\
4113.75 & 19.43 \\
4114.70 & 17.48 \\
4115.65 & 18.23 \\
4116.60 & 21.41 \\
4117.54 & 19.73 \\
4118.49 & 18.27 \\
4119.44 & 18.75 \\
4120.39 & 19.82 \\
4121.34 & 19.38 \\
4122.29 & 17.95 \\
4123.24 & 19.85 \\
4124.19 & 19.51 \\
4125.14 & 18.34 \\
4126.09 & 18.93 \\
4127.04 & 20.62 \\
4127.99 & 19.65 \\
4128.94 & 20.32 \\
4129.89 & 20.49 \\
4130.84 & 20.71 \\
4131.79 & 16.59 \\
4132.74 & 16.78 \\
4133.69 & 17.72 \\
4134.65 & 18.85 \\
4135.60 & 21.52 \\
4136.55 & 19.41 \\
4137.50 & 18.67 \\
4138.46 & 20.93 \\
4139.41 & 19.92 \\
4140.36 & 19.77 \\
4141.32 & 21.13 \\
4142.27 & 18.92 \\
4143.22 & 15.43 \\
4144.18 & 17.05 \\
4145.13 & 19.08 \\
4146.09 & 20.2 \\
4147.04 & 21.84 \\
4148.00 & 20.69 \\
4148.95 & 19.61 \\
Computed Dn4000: 1.5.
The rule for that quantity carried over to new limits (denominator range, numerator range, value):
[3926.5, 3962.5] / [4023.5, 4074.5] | 1.71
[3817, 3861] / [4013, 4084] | 1.57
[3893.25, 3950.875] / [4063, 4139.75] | 1.60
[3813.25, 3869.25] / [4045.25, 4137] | 1.55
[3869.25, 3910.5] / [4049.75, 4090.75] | 1.42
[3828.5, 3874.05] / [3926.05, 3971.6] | 0.79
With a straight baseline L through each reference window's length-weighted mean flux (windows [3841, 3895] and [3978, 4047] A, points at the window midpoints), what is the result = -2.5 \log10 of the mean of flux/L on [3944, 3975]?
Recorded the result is 0.41 mag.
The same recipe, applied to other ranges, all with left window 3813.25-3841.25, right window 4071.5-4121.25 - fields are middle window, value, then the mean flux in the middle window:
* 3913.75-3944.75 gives 0.27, 10.4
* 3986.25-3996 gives -0.19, 18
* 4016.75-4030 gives -0.17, 18.5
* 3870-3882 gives -0.18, 14.2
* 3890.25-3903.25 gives -0.14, 14.3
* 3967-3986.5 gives 0.17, 12.6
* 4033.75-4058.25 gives -0.08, 17.8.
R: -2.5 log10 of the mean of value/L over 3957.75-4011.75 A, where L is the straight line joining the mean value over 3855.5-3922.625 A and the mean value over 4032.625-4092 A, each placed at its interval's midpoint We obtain 0.11 mag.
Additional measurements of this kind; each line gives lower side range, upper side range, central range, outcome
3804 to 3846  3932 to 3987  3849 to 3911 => -0.18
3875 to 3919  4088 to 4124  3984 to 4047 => -0.11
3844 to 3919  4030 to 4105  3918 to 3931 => 0.29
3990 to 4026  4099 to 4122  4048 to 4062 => -0.02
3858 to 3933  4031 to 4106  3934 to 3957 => 0.23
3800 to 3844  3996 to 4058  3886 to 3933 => 0.15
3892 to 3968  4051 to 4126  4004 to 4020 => -0.19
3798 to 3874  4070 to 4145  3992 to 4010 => -0.09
